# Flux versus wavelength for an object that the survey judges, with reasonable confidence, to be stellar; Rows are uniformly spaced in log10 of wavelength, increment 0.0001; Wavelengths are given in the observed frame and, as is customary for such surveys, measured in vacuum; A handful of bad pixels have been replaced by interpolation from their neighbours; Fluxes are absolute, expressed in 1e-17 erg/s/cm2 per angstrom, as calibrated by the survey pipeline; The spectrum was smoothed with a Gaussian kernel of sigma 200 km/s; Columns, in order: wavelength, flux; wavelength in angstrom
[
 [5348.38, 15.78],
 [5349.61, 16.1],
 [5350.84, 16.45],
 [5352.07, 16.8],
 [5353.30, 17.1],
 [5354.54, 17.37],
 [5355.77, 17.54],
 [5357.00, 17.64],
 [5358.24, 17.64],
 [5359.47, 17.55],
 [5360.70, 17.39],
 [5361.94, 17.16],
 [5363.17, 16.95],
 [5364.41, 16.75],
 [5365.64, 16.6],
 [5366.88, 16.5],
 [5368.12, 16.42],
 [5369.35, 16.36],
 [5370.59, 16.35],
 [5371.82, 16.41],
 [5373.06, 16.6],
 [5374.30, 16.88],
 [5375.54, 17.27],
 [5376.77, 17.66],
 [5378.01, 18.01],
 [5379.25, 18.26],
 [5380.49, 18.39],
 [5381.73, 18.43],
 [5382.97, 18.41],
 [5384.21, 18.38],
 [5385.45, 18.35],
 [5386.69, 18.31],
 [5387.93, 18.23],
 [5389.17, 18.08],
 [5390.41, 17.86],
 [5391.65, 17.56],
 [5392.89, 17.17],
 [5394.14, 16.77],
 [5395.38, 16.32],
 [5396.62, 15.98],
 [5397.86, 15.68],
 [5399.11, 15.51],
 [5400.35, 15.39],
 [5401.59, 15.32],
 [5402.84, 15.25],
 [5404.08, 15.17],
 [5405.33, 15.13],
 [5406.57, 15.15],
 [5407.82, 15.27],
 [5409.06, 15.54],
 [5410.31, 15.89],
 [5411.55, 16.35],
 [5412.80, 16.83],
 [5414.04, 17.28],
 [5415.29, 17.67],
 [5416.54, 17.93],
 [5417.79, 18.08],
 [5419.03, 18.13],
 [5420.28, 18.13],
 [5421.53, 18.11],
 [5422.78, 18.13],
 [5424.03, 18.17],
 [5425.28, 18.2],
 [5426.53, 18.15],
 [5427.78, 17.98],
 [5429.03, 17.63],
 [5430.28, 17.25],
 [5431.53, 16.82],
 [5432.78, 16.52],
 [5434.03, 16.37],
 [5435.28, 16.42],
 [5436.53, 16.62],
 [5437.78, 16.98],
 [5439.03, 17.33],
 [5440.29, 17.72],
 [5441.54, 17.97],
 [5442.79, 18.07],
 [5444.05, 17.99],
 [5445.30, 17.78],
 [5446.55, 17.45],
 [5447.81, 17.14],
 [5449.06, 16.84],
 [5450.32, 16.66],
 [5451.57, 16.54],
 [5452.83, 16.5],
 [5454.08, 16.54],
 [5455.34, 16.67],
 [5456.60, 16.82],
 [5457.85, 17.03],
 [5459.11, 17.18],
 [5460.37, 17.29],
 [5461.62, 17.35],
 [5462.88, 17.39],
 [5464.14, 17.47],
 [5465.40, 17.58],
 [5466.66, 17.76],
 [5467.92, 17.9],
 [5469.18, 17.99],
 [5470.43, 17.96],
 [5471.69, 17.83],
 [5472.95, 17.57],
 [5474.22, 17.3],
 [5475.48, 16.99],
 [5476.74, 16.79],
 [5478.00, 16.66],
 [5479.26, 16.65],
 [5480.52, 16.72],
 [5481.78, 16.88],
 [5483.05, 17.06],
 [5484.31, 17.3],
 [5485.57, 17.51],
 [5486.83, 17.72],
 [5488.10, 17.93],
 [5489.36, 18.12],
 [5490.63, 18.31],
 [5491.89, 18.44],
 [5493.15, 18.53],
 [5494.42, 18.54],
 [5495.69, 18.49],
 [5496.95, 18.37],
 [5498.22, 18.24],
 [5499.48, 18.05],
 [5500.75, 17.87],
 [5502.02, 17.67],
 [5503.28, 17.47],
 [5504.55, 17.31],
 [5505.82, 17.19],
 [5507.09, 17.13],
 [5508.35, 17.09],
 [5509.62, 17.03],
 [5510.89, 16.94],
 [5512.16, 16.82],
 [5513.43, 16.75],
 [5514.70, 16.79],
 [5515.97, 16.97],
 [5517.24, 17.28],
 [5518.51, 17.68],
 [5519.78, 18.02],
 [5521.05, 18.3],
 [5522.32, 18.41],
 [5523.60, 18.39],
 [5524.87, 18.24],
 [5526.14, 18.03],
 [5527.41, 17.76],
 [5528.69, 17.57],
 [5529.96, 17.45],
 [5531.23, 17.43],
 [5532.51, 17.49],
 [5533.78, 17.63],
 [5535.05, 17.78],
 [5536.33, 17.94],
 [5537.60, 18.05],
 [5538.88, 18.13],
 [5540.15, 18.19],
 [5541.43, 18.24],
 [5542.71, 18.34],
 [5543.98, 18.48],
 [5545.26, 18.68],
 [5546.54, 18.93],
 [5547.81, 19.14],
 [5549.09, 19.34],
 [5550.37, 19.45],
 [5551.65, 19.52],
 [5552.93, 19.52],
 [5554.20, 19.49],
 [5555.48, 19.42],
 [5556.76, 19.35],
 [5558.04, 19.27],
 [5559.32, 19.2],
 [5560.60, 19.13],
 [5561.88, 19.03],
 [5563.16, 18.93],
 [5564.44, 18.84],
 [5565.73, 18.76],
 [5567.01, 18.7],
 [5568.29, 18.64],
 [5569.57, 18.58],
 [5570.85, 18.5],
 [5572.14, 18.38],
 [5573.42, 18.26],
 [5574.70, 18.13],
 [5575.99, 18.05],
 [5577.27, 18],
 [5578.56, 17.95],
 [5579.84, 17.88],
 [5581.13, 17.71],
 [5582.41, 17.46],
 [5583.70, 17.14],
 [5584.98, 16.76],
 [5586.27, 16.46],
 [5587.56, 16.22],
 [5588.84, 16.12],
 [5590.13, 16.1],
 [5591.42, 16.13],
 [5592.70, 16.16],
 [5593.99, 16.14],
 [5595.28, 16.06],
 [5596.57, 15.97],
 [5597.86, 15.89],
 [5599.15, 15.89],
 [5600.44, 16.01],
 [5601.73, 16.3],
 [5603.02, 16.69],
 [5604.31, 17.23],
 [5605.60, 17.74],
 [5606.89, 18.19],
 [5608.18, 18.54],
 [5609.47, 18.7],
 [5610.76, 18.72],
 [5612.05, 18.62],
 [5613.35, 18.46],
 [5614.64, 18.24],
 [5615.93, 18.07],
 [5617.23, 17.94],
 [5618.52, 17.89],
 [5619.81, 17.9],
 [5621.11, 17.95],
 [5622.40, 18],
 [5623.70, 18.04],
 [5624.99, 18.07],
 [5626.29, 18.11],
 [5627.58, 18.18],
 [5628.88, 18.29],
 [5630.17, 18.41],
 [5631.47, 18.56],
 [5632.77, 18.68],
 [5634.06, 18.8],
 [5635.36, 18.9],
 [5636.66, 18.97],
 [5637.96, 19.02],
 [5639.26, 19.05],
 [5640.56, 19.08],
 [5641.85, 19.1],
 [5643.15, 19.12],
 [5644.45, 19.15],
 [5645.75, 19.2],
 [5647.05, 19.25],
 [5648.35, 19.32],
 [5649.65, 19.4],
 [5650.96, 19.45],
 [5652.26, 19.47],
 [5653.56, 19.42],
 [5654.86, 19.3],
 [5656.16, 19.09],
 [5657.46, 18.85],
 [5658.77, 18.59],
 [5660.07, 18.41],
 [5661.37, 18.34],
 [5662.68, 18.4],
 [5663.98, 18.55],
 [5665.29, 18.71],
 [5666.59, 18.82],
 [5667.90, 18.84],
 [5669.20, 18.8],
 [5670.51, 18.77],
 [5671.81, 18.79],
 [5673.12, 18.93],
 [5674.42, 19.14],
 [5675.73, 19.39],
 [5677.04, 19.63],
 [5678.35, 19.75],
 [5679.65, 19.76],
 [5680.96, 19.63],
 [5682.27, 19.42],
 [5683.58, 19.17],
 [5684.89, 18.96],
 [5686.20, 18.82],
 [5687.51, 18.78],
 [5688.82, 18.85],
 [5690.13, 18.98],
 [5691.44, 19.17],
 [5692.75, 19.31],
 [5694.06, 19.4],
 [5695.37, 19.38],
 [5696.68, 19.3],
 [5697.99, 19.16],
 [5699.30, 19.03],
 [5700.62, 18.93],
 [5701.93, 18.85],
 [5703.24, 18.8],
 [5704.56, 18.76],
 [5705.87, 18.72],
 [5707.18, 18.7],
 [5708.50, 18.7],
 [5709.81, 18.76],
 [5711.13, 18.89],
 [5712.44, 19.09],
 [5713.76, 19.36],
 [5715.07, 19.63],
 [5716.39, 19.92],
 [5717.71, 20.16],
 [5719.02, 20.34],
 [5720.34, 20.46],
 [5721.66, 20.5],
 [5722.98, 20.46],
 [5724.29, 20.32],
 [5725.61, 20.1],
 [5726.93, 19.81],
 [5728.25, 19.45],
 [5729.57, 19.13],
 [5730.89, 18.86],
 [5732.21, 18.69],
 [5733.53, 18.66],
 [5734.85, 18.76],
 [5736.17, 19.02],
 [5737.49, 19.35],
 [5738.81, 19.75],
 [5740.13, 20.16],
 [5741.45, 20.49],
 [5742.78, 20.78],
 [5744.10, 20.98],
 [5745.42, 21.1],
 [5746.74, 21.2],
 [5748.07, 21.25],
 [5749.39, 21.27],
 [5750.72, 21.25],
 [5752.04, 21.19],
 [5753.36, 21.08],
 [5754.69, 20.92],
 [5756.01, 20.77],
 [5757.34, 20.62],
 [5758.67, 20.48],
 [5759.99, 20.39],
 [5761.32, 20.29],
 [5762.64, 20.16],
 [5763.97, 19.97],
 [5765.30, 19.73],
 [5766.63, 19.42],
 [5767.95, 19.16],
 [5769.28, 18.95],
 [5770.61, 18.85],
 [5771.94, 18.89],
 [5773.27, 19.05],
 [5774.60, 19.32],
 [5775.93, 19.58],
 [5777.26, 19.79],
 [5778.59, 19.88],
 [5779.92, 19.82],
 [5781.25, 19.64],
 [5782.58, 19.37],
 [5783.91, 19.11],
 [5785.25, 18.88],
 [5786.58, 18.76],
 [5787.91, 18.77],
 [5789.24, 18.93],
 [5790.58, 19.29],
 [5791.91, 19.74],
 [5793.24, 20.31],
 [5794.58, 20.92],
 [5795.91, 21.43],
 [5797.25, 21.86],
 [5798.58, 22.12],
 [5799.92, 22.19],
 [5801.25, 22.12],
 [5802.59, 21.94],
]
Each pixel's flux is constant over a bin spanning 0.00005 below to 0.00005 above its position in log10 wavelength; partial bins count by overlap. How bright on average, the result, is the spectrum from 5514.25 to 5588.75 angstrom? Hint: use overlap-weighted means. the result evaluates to 18.2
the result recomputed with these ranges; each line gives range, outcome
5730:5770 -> 20.2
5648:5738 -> 19.2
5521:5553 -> 18.3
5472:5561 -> 17.9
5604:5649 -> 18.5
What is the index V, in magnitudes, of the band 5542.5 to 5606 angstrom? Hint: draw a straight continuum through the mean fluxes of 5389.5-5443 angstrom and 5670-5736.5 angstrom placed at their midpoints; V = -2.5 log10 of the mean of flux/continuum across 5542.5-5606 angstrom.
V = 0.02 mag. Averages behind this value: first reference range 16.9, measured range 17.9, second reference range 19.3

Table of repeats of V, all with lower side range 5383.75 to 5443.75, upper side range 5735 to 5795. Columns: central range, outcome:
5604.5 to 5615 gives 0.02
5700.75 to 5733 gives 0.01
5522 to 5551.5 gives -0.01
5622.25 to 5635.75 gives 0.03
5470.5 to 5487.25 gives 0.02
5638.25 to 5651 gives -0.01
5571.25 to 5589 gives 0.05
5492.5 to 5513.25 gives 0.01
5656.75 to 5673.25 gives 0.03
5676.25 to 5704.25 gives 0.01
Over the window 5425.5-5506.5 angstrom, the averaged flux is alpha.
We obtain 17.4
